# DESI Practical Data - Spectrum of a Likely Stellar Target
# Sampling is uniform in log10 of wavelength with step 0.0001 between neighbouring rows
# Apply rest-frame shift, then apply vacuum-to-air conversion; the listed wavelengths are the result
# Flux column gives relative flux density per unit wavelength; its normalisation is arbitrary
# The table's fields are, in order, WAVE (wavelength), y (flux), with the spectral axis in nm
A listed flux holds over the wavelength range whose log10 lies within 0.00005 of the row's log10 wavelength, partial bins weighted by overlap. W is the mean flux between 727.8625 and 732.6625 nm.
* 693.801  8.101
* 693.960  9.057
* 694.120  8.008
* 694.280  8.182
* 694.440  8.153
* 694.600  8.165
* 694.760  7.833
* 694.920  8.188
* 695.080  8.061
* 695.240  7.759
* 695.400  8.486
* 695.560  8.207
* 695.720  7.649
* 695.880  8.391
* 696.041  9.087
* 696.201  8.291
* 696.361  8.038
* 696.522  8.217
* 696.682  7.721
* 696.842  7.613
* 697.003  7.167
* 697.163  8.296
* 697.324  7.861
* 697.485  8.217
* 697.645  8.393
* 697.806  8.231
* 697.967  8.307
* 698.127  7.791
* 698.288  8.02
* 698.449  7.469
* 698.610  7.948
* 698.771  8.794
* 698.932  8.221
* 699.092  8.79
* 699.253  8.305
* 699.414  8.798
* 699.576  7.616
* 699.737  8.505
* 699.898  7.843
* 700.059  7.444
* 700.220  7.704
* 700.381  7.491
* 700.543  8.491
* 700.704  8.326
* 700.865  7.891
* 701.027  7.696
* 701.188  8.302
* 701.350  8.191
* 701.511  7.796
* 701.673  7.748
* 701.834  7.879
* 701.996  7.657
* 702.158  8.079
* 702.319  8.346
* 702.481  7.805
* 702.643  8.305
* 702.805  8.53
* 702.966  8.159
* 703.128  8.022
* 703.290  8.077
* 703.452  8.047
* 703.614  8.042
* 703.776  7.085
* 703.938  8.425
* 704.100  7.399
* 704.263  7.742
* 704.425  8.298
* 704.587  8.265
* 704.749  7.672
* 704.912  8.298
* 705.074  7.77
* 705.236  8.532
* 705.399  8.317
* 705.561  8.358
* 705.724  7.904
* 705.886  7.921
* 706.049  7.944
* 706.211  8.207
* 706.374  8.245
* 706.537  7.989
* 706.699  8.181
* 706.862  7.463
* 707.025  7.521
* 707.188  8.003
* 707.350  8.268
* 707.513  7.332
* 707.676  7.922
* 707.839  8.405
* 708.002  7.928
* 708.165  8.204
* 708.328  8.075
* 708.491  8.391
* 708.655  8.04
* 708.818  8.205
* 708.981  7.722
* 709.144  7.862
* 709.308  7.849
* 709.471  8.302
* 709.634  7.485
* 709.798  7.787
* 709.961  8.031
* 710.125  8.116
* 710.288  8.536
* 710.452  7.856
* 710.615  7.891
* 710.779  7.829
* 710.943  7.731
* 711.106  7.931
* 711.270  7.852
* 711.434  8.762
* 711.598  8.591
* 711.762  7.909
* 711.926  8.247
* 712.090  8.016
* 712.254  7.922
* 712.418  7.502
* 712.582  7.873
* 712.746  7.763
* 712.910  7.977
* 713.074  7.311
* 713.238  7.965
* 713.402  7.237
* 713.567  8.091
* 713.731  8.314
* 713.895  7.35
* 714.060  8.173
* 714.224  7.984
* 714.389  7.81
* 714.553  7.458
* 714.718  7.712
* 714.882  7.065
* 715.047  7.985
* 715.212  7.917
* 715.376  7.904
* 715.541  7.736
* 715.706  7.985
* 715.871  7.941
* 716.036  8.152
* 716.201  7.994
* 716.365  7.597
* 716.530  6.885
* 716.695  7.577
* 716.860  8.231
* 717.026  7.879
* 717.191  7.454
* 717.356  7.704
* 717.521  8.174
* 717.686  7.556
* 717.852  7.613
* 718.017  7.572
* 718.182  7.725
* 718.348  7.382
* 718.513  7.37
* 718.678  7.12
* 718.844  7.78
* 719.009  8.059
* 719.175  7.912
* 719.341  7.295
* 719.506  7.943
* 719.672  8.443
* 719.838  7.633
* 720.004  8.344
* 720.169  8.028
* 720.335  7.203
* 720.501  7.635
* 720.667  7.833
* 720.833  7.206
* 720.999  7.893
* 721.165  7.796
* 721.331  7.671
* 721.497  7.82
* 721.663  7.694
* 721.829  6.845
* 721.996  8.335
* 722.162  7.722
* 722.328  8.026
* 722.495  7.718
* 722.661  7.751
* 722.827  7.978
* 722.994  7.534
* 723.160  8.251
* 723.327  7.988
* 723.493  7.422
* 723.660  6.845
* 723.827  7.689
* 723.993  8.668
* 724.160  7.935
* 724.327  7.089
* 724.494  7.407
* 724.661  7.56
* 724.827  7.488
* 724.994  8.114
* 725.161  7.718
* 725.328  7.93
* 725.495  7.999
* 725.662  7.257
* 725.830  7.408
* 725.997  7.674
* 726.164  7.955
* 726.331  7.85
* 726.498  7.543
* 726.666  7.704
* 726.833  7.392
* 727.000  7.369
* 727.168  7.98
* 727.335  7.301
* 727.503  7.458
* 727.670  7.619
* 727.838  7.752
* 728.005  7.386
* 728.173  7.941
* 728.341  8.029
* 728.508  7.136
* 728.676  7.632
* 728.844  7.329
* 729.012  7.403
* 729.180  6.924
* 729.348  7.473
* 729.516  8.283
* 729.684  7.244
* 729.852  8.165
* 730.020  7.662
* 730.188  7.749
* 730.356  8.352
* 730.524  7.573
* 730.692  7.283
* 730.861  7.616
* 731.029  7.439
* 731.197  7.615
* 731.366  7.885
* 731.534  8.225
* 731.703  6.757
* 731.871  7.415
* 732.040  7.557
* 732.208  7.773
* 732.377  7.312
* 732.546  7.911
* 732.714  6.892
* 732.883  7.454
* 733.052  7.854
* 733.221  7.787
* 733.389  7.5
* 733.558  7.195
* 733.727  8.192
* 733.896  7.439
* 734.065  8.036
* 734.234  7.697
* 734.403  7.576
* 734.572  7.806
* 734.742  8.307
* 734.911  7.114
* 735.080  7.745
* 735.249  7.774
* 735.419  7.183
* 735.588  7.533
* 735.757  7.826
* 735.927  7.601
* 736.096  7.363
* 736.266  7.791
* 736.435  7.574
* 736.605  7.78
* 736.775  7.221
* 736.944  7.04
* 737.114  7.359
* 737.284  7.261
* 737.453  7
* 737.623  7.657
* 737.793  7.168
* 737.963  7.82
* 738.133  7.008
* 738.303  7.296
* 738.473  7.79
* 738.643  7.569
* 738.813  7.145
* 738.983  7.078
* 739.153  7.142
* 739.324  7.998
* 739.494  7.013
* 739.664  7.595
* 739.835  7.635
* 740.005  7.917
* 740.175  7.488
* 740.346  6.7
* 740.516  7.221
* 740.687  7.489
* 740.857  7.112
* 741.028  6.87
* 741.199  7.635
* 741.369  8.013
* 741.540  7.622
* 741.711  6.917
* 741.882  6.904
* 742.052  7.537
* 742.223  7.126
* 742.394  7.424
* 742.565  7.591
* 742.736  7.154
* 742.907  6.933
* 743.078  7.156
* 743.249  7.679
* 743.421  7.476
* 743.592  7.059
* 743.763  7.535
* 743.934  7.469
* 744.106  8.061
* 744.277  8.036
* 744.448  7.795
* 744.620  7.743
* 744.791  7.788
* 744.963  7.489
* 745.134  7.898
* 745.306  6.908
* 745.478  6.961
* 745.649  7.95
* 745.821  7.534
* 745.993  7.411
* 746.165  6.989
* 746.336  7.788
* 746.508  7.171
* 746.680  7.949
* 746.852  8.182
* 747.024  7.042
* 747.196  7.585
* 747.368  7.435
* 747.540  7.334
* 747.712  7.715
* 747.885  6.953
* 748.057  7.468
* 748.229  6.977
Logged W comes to 7.61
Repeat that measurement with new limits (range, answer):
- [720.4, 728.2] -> 7.68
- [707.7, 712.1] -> 8.06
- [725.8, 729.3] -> 7.56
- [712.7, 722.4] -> 7.74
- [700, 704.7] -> 7.97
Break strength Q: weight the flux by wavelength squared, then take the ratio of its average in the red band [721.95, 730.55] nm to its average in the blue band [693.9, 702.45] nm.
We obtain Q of 1.0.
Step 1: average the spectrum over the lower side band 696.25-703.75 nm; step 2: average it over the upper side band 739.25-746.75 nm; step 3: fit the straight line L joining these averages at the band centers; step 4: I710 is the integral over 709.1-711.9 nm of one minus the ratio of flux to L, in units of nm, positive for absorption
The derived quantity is -0.05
